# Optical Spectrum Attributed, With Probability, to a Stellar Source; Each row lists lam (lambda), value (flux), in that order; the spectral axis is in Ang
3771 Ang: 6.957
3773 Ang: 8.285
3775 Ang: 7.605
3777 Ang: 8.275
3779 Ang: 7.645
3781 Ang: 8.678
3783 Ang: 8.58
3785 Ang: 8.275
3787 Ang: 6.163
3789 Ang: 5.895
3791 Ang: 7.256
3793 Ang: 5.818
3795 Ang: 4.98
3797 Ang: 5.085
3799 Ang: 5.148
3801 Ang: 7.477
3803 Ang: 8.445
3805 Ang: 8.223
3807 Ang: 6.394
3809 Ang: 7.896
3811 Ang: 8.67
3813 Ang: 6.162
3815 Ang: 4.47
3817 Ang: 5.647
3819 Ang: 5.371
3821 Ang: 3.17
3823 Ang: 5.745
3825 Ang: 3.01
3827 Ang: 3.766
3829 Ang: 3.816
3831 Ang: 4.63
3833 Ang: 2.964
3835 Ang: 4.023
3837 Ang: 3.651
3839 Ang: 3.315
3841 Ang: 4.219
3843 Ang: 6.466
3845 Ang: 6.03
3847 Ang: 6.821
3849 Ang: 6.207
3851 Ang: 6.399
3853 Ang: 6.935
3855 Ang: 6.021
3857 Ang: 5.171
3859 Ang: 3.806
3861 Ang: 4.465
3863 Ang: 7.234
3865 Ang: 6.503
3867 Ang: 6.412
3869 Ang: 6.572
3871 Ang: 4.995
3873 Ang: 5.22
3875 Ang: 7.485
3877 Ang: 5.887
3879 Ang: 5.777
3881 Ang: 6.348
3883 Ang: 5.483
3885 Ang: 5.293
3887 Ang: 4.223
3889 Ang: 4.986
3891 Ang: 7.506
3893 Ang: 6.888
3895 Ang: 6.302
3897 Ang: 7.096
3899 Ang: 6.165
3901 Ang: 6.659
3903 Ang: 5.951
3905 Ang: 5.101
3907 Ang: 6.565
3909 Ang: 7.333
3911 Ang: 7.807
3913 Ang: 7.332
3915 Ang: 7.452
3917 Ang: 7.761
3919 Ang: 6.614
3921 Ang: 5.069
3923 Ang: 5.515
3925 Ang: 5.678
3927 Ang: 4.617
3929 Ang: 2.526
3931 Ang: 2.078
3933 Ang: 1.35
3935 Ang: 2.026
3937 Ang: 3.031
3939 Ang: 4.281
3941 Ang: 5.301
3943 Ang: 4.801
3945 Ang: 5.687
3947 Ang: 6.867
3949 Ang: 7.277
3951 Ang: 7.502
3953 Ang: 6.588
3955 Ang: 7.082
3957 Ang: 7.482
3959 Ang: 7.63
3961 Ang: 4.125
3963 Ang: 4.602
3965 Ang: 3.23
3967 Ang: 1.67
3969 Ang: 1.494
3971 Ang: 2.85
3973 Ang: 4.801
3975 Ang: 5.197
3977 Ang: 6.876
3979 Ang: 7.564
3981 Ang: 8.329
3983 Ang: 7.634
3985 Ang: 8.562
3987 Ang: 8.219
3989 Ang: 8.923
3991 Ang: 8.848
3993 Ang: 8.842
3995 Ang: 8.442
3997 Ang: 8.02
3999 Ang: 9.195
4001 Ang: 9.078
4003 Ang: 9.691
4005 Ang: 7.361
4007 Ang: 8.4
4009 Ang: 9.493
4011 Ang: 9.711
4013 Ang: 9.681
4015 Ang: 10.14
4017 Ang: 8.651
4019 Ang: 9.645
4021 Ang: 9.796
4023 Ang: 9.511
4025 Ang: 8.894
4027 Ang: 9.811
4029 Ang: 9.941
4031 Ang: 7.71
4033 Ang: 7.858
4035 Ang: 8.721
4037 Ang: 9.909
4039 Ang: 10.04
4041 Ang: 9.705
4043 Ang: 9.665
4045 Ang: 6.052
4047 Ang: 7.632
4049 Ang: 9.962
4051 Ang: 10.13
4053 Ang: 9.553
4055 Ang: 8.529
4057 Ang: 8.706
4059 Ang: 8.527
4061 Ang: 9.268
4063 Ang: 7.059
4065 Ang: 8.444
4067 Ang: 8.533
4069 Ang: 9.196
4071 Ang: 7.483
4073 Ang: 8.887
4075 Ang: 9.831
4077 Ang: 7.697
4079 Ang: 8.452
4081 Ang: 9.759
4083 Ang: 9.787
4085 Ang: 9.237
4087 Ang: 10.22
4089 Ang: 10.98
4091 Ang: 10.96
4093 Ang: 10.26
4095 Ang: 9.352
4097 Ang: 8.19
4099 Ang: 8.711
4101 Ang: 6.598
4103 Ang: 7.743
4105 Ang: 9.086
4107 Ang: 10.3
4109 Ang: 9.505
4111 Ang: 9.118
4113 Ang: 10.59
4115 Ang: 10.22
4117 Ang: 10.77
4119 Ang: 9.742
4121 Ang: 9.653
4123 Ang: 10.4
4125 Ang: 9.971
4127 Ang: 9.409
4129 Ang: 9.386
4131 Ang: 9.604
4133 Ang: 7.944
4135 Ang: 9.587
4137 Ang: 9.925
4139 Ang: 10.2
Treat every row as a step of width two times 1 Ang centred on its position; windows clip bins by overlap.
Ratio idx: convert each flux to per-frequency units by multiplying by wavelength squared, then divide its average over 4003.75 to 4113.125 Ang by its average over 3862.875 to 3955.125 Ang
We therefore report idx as 1.70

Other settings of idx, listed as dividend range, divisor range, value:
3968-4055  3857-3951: 1.57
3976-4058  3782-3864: 1.72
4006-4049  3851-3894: 1.68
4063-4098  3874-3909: 1.65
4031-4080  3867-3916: 1.51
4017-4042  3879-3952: 1.75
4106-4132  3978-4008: 1.24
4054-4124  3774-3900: 1.76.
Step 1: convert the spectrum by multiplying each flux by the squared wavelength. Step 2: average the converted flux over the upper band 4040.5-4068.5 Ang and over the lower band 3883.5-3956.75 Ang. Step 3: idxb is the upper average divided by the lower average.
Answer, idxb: 1.63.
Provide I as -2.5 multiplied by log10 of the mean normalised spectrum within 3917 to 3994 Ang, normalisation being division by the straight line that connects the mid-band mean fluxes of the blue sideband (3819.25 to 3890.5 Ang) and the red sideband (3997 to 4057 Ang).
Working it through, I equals 0.33 mag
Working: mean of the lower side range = 5.25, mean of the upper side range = 9.09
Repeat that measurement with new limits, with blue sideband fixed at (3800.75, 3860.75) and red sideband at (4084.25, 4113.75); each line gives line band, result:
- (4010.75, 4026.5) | -0.16 mag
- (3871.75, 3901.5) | 0.04 mag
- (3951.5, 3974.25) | 0.47 mag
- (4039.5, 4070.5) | 0.00 mag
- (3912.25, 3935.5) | 0.36 mag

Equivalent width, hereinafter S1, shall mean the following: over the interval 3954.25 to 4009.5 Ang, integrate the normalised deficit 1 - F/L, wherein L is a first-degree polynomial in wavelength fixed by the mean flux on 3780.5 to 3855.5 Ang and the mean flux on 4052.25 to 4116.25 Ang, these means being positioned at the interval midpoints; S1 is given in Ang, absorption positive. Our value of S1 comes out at 6.9 Ang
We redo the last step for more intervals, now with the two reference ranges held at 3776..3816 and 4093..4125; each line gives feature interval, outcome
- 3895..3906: 2.22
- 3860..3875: 3.00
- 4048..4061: -0.40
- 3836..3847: 3.61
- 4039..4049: 0.30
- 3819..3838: 8.63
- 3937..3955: 4.88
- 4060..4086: 1.04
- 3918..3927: 2.66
